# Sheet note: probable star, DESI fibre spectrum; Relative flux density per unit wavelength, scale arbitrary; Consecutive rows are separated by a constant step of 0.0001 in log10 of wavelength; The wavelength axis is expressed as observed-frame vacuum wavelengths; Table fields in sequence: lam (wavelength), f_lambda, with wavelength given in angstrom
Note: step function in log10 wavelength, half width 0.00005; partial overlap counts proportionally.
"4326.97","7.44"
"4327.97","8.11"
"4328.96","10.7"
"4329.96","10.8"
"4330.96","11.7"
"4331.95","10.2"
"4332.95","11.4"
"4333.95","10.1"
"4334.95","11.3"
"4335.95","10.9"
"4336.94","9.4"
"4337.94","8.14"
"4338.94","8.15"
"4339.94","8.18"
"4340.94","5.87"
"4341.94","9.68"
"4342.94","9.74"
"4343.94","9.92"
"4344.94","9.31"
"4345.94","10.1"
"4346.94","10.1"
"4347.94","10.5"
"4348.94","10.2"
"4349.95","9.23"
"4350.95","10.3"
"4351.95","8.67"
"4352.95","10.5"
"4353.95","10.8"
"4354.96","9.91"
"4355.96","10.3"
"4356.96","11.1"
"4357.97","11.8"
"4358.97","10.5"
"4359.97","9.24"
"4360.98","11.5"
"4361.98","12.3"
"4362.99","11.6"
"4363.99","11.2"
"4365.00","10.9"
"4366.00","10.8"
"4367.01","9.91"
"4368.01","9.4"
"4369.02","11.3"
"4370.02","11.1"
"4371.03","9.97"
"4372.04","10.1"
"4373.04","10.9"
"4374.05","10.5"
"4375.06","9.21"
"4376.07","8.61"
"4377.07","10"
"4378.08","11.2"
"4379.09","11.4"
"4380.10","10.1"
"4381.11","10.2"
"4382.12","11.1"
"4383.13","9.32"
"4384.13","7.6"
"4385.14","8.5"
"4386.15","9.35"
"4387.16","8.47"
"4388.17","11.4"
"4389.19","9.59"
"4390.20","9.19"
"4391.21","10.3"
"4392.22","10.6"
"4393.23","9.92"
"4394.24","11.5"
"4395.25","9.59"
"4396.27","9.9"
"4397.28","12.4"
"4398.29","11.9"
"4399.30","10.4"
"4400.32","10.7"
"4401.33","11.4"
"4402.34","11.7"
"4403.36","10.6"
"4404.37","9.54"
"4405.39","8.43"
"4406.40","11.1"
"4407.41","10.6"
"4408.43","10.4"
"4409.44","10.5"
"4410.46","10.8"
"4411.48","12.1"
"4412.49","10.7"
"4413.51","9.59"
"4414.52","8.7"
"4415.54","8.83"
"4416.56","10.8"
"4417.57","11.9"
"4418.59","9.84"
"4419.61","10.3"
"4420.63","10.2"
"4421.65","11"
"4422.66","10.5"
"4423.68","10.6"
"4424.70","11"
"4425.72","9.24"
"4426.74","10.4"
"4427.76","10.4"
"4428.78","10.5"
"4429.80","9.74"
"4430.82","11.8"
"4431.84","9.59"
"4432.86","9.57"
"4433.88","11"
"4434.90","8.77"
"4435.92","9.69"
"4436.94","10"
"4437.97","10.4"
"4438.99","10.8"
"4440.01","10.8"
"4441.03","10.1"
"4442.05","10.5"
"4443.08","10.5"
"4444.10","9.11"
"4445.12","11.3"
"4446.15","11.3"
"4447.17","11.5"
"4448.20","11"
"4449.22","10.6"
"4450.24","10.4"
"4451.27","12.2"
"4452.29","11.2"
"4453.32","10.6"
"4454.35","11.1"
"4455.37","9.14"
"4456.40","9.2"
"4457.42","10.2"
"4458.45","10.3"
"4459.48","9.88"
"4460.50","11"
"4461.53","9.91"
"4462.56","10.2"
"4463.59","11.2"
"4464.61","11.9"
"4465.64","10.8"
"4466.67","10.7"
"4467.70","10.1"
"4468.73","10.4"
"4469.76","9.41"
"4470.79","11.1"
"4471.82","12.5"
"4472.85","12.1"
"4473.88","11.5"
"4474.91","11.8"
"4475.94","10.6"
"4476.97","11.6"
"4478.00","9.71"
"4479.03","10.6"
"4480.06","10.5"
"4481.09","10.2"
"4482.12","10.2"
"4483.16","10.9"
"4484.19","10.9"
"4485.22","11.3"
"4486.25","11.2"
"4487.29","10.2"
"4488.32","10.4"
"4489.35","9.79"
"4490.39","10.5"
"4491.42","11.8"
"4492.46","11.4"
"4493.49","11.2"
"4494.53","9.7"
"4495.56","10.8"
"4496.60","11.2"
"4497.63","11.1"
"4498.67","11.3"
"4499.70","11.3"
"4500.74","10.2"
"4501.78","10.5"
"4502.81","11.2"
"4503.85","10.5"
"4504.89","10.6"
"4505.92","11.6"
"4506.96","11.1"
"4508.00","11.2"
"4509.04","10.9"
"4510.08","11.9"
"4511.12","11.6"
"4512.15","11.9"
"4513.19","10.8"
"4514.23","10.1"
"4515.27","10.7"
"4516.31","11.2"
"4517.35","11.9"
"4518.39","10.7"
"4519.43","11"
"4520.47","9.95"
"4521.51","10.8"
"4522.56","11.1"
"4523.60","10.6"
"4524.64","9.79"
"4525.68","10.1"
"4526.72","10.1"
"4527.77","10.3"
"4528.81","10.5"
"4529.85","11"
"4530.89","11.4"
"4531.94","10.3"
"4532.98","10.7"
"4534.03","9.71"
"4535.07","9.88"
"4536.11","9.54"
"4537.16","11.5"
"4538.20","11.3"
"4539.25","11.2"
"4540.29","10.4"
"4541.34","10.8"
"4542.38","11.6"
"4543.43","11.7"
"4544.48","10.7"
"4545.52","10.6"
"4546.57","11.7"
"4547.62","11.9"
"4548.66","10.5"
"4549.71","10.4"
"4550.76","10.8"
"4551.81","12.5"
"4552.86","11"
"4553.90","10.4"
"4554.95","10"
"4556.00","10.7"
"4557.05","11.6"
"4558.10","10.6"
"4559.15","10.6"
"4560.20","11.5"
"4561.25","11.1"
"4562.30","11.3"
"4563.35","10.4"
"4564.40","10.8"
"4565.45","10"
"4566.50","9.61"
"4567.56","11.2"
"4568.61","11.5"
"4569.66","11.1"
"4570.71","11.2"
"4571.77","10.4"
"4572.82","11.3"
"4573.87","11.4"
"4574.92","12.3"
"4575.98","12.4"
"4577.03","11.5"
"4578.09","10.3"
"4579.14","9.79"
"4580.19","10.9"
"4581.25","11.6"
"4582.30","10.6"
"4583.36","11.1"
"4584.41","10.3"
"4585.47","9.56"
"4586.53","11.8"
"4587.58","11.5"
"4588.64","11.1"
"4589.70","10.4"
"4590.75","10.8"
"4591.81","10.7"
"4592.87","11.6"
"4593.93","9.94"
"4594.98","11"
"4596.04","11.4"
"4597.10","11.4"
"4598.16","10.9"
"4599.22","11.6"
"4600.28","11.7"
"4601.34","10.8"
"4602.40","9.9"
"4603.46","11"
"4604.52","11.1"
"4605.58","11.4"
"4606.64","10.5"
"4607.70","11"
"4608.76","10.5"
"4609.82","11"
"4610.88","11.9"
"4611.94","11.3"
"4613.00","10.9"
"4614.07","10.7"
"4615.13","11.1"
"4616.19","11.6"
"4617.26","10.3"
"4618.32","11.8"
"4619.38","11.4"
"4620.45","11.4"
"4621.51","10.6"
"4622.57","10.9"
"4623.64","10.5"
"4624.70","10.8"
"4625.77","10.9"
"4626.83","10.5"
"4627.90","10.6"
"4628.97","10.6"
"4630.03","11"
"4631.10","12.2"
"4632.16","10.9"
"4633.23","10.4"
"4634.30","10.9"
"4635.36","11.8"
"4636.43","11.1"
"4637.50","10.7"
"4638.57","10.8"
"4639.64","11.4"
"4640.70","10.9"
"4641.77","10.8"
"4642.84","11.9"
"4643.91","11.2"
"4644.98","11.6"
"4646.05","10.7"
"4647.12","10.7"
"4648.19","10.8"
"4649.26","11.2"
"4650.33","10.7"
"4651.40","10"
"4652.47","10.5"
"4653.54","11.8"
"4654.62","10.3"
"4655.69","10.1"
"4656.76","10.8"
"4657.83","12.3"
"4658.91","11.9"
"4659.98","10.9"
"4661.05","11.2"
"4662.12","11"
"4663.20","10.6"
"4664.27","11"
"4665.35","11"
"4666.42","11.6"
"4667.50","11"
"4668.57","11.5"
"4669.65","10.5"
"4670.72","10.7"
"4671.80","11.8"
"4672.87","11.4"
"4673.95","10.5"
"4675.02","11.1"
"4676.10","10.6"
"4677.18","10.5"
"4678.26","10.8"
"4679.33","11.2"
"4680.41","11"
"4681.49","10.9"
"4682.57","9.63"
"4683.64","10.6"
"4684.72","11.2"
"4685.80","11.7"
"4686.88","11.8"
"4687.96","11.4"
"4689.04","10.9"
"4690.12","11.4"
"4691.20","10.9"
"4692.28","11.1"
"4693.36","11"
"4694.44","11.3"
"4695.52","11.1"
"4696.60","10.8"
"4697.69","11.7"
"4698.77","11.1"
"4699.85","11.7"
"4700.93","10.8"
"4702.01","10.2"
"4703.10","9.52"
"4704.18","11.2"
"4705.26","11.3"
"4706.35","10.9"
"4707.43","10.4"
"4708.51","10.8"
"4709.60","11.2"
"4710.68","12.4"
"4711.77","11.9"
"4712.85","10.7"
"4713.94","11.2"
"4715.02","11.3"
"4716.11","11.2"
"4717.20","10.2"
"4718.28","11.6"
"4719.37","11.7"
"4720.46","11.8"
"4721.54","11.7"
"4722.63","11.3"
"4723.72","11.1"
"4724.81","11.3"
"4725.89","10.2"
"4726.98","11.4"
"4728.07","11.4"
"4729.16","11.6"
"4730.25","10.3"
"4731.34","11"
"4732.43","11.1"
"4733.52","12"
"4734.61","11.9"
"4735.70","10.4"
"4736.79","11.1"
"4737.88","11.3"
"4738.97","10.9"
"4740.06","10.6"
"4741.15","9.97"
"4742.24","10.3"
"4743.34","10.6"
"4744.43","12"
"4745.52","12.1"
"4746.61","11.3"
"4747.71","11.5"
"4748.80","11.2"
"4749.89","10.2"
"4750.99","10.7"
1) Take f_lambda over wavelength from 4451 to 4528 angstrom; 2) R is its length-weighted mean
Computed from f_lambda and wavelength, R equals 10.8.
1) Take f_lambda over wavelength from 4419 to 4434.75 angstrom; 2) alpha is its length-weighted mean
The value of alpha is 10.3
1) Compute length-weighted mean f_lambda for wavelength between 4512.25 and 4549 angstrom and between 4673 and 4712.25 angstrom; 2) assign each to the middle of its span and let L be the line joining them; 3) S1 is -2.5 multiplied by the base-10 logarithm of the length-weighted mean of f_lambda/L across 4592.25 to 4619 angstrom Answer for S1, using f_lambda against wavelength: -0.02 mag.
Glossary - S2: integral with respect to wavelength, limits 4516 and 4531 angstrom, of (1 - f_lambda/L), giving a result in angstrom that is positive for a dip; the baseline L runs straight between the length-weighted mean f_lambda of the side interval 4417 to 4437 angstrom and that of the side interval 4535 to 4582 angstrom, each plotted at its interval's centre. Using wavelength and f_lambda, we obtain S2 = 0.2 angstrom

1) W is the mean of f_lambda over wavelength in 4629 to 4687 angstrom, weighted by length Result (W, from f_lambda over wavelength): 11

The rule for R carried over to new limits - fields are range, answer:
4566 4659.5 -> 11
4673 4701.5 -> 11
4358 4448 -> 10.4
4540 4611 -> 11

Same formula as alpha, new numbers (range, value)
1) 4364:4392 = 10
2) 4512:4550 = 10.8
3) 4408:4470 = 10.4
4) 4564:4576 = 11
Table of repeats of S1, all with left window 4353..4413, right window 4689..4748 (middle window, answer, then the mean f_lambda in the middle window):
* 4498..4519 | -0.037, 11.1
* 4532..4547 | -0.004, 10.8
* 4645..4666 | 0.005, 10.9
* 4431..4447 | 0.027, 10.3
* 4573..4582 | -0.043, 11.3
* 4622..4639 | 0.003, 10.9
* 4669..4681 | 0.011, 10.9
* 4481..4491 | 0.006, 10.6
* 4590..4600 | -0.017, 11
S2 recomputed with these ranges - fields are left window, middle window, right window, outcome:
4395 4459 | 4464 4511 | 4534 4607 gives -1.1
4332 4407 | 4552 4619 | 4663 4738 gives -1.3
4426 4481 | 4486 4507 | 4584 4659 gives -0.3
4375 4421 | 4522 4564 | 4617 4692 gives -0.5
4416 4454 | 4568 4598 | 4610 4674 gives -0.4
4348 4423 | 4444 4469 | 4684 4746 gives -0.3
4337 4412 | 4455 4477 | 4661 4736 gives -0.6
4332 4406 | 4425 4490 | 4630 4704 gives -1.0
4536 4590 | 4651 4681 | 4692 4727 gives 0.2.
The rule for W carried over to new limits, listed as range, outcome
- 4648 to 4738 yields 11.1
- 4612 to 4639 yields 11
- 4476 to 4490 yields 10.6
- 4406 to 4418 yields 10.5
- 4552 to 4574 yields 10.9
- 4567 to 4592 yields 11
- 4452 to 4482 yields 10.7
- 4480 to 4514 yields 10.9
